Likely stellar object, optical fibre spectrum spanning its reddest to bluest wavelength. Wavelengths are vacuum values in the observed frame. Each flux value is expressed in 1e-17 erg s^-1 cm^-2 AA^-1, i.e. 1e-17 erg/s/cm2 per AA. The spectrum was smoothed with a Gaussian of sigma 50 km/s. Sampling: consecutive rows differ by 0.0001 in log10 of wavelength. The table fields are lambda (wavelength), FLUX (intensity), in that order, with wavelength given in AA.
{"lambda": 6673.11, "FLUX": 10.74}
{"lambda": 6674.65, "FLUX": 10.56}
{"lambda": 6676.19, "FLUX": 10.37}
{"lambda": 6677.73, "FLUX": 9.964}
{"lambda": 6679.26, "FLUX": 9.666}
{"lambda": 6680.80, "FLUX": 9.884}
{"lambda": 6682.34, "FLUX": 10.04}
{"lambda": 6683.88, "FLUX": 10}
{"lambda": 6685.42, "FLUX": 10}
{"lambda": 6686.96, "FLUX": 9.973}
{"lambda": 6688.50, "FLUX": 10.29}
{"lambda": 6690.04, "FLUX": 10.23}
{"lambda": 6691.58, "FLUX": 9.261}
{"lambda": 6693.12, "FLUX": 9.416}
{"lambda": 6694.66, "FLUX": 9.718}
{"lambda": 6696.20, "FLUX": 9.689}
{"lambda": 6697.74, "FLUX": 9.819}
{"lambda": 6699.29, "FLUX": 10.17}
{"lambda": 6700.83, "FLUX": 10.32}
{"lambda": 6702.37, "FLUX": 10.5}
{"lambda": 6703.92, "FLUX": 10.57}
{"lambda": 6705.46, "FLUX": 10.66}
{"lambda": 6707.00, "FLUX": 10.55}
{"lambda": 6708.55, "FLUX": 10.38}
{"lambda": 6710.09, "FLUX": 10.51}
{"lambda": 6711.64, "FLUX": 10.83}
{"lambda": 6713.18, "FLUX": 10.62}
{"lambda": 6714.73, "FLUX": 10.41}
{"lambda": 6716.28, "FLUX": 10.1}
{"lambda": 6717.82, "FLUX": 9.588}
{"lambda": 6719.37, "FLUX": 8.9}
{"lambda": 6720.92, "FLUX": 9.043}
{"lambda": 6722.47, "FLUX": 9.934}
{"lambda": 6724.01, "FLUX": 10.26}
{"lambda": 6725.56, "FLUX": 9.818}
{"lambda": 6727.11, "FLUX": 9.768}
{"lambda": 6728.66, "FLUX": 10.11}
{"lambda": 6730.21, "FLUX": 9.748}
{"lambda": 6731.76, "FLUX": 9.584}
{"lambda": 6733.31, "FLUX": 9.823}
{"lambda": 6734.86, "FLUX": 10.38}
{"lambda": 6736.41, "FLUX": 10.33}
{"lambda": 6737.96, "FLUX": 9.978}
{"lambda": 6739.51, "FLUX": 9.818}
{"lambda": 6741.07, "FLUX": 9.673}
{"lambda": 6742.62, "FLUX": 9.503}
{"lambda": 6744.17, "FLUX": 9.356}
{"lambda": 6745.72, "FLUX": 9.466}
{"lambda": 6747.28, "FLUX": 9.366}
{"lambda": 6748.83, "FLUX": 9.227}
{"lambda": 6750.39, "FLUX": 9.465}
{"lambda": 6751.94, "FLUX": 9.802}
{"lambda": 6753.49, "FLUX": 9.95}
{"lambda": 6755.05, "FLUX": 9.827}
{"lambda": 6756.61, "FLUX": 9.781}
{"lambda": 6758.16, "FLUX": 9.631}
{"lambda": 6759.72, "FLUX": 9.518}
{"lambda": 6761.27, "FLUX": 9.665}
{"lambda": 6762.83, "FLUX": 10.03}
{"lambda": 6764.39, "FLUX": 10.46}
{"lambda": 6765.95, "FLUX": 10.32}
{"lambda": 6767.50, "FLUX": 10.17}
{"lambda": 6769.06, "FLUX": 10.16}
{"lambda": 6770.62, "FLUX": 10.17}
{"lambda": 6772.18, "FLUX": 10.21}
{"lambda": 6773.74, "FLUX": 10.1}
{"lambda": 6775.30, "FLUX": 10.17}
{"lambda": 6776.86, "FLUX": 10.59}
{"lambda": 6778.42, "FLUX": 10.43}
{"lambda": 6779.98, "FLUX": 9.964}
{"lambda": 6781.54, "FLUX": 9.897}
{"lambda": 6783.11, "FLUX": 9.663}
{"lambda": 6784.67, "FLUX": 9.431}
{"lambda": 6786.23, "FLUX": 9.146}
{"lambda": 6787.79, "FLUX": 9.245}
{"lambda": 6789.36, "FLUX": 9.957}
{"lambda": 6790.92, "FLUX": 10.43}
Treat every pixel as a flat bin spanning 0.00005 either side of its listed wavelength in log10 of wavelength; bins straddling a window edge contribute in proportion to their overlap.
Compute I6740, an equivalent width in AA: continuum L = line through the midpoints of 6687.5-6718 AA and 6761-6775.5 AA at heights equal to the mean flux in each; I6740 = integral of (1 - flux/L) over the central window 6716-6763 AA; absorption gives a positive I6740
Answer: 2.1 AA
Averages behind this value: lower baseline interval 10.2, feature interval 9.72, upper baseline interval 10.2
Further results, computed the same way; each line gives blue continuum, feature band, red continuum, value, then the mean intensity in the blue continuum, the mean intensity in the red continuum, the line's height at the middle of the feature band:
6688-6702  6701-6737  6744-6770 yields -0.9 AA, 9.89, 9.79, 9.85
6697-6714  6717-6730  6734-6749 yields 0.5 AA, 10.4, 9.73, 10.1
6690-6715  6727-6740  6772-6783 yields 0.3 AA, 10.2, 10.2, 10.2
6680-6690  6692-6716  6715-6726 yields -1.0 AA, 10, 9.69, 9.85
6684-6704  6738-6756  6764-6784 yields 0.9 AA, 9.98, 10.2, 10.1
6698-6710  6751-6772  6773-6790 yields 0.1 AA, 10.4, 9.87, 10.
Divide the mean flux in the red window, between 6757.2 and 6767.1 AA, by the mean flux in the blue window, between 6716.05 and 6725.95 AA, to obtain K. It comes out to 1.0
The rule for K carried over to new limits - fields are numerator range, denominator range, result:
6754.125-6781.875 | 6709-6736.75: 1.01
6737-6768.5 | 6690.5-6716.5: 0.96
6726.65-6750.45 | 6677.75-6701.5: 0.98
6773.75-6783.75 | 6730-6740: 1.01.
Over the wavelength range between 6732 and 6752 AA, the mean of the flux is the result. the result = 9.7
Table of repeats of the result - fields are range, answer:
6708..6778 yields 9.92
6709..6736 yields 9.98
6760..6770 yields 10.1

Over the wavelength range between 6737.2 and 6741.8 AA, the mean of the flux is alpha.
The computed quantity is 9.81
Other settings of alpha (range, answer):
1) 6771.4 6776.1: 10.2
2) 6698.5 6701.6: 10.2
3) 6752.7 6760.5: 9.75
